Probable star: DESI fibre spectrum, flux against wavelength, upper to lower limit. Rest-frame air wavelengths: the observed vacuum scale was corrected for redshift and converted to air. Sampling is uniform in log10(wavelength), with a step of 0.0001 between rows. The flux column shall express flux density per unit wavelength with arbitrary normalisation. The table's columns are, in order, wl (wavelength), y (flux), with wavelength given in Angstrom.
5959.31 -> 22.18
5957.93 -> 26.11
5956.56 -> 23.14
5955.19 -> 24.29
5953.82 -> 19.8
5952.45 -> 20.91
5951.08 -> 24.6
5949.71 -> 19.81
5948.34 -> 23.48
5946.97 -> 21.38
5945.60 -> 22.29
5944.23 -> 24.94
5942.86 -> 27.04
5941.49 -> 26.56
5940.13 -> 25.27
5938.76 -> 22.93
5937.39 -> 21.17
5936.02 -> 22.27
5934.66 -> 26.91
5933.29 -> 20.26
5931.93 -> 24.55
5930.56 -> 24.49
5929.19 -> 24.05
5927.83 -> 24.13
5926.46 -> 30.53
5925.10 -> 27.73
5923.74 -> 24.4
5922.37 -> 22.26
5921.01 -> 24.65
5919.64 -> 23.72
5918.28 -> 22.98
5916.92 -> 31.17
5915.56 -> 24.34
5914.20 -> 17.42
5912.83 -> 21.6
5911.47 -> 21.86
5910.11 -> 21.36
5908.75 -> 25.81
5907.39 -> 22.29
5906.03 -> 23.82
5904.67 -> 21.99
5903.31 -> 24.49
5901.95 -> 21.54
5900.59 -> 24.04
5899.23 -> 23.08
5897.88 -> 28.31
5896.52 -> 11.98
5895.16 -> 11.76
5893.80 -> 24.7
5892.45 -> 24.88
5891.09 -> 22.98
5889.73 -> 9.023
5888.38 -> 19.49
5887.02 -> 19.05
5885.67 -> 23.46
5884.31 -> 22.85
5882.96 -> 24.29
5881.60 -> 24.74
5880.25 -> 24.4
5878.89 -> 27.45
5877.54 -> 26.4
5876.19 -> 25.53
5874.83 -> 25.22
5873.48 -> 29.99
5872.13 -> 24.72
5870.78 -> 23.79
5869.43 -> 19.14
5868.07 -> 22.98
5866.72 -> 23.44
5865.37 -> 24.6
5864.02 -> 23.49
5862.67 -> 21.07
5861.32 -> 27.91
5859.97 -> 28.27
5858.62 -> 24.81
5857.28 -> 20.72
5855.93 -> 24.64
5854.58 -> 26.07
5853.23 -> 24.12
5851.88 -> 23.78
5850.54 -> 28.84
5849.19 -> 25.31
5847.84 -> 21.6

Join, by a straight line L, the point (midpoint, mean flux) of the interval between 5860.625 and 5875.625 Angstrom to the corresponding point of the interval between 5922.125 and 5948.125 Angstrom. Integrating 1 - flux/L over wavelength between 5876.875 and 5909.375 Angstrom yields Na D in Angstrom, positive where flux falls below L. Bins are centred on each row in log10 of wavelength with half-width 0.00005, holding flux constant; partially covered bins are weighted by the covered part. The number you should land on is 2.8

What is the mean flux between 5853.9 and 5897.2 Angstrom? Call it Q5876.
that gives 22.9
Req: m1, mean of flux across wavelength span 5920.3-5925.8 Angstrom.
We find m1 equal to 24.8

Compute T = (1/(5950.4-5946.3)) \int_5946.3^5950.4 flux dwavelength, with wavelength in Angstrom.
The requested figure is 21.6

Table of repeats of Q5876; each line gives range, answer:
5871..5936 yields 23.3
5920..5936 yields 24.8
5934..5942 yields 24.1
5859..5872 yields 23.9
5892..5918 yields 22.4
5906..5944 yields 24.1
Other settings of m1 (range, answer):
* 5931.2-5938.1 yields 23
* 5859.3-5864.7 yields 25.2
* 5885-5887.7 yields 21.3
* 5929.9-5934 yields 23.1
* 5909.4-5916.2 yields 21.3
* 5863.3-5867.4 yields 23.8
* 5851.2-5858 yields 23.9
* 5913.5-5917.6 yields 24.3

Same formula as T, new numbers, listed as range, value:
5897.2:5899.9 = 25.8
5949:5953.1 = 21.8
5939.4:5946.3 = 25.2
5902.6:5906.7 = 23.4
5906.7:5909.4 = 24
